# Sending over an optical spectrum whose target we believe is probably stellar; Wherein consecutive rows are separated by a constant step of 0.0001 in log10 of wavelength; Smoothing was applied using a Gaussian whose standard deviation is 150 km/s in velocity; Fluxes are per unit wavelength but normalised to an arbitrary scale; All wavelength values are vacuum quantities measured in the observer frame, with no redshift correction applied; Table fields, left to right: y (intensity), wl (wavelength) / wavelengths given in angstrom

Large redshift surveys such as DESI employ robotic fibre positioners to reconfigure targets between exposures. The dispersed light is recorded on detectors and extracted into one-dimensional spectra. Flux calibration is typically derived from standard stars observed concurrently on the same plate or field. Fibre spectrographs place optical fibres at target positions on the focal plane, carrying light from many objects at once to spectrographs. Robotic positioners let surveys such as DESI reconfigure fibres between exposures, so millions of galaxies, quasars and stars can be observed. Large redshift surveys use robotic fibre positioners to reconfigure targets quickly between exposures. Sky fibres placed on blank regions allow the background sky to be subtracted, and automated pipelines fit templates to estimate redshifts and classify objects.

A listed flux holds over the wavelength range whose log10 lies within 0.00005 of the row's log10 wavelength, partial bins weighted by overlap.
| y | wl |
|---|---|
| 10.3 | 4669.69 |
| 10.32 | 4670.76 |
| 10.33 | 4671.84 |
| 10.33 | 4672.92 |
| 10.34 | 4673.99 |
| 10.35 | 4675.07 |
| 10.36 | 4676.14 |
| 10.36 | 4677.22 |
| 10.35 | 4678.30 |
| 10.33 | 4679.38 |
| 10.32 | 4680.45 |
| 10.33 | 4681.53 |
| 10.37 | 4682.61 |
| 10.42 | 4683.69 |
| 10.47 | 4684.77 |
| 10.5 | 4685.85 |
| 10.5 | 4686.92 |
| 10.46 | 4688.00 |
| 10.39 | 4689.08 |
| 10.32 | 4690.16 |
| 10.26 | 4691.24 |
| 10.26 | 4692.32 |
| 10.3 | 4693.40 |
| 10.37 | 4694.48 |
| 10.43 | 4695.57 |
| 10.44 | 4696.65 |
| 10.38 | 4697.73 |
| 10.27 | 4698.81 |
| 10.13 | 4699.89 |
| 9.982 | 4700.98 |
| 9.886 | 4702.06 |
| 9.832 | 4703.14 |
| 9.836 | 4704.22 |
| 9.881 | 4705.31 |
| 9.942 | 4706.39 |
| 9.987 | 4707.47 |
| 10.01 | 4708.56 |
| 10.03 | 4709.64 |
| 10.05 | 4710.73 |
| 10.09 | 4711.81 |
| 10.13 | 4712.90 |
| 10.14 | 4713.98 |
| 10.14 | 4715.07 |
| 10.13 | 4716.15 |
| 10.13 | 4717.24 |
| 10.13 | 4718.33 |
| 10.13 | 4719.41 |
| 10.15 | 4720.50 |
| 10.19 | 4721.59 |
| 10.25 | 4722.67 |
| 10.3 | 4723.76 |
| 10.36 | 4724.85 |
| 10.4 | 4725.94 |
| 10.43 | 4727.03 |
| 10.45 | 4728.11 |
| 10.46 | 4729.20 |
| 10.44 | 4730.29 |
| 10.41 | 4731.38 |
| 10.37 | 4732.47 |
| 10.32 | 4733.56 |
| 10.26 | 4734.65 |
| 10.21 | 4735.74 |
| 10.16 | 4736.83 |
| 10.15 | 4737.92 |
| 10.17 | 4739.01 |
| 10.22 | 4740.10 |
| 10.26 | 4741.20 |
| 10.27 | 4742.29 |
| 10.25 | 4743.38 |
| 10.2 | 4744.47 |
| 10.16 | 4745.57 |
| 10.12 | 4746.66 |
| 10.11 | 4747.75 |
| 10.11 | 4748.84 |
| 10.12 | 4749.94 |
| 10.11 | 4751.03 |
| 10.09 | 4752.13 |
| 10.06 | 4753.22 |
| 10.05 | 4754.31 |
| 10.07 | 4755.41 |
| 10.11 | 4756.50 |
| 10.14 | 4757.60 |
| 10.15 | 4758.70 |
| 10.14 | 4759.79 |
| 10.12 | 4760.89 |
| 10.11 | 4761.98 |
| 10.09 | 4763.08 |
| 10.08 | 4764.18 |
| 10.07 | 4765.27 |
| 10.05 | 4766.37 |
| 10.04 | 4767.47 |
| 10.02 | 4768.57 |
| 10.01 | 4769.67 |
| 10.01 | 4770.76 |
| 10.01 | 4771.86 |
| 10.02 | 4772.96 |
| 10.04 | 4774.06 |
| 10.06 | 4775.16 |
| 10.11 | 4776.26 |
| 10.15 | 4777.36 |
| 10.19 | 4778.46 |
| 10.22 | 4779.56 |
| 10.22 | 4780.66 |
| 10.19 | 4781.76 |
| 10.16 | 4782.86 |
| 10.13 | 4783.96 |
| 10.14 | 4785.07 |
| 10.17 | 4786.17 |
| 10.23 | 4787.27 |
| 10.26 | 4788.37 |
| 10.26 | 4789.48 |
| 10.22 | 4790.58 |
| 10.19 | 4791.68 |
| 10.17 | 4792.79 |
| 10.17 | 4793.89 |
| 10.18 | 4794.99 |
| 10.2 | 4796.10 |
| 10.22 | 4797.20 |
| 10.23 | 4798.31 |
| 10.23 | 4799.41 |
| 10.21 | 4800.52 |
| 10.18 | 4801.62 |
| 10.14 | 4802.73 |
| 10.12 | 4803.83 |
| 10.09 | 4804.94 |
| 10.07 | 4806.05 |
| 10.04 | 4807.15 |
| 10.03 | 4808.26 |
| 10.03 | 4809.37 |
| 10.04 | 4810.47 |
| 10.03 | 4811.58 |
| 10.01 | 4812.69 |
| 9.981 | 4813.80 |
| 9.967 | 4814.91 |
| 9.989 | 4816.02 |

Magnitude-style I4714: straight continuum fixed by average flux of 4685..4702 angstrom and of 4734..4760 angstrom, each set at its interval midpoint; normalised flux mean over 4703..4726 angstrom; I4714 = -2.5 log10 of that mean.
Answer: 0.02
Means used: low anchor 10.3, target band 10.1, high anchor 10.2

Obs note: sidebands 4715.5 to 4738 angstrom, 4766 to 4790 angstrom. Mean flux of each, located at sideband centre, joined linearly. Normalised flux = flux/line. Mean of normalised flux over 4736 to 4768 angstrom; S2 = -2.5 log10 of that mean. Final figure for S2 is 0.008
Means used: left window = 10.3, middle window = 10.1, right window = 10.1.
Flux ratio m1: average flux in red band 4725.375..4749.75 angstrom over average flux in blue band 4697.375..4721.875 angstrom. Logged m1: 1.0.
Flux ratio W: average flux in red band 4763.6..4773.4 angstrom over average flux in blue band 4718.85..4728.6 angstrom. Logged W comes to 0.97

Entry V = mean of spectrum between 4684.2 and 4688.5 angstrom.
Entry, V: 10.5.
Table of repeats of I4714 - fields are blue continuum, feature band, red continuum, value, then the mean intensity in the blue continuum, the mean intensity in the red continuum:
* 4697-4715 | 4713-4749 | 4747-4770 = -0.02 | 10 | 10.1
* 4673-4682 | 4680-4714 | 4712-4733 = 0.01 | 10.3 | 10.3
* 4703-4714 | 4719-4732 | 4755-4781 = -0.03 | 9.99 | 10.1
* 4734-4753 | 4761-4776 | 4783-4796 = 0.01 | 10.2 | 10.2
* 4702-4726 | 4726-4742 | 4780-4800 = -0.02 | 10.1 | 10.2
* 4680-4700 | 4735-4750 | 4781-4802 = 0.01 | 10.4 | 10.2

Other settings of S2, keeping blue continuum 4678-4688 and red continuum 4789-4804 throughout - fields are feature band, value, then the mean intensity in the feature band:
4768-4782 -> 0.02 mag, 10.1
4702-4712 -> 0.04 mag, 9.96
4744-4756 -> 0.02 mag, 10.1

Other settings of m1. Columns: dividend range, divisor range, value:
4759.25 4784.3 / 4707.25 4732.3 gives 0.99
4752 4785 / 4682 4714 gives 0.99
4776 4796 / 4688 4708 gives 1.00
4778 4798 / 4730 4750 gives 1.00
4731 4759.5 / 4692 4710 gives 1.01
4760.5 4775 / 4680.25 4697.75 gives 0.97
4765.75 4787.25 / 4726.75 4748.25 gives 0.98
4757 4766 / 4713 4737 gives 0.98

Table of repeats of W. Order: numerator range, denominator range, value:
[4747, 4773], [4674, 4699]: 0.97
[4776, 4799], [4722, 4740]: 0.99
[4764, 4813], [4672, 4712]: 0.99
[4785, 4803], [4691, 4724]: 1.01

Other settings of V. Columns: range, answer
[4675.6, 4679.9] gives 10.3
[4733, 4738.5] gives 10.2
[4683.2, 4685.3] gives 10.4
